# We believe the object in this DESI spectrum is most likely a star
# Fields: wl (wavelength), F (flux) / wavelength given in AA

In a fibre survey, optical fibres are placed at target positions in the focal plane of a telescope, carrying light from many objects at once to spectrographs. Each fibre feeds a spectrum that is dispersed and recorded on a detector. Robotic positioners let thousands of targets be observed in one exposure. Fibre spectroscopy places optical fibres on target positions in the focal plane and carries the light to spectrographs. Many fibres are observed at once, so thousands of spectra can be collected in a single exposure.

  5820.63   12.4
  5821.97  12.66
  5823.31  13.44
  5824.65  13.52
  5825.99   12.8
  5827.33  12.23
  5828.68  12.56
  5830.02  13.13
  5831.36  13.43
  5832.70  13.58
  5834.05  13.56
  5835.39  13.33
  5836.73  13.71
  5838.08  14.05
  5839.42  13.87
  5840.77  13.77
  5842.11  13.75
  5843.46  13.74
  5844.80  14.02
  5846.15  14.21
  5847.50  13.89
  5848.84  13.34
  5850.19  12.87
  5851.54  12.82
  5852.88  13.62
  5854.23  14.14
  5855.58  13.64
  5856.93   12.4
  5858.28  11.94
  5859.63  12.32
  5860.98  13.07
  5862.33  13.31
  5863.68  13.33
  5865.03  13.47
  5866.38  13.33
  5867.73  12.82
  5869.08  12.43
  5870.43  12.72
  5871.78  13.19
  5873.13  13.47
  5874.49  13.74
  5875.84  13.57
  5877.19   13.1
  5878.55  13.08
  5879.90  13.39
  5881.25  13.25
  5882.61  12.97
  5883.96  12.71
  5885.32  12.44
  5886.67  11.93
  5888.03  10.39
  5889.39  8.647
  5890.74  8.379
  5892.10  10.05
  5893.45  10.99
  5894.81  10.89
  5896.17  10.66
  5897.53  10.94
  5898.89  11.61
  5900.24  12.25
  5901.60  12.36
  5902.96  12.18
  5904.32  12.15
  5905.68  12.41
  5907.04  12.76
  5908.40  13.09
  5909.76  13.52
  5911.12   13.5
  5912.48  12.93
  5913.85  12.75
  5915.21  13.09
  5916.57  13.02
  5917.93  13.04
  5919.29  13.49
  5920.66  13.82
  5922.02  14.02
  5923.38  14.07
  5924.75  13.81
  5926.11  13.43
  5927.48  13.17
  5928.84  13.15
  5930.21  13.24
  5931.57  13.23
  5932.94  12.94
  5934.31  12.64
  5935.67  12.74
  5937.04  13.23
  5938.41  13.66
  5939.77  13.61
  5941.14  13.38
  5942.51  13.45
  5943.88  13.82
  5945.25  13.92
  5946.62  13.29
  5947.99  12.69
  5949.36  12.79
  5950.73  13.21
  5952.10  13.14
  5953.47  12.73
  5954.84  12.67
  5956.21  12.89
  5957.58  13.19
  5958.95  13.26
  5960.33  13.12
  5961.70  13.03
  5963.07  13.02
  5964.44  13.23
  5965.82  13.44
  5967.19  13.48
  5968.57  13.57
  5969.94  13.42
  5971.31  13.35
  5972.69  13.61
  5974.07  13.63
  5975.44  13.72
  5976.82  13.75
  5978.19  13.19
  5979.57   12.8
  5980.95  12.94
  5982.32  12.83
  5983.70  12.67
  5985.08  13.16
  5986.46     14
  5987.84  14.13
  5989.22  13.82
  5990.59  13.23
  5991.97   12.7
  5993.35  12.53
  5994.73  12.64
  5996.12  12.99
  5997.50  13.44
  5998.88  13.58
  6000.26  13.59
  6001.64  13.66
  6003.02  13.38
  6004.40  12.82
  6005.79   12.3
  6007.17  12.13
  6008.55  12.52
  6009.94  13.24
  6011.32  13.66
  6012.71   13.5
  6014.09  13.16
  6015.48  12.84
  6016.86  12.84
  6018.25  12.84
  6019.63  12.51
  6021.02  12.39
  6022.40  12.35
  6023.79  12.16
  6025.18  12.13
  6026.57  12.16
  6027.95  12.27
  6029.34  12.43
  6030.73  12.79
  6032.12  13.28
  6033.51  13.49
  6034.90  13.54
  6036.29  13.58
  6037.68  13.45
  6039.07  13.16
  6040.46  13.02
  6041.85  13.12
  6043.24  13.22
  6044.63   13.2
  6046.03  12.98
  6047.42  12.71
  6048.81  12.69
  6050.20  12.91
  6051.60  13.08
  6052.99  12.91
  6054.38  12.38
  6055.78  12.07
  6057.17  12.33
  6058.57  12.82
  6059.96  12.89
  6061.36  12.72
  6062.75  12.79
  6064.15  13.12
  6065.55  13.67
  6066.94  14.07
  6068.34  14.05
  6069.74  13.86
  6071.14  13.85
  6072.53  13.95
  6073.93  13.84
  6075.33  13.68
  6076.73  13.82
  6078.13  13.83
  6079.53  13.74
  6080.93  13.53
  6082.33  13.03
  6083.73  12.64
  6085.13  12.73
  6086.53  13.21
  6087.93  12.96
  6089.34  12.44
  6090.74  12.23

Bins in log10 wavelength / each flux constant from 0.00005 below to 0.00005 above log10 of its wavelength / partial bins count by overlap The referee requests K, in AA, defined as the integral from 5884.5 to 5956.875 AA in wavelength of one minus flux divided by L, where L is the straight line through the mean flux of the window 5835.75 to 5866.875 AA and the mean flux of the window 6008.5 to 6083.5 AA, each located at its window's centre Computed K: 3.7 AA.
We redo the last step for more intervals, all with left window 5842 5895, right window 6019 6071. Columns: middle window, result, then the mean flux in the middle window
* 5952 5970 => -0.5 AA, 13.2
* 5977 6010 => -0.6 AA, 13.1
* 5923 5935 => -0.5 AA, 13.3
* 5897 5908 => 0.5 AA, 12.1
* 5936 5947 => -0.6 AA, 13.5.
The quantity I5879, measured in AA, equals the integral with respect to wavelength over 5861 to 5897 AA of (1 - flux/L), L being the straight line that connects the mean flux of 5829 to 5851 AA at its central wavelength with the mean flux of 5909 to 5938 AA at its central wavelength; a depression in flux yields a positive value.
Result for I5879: 3.2 AA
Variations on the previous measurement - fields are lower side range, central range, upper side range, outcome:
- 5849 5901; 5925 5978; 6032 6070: -2.40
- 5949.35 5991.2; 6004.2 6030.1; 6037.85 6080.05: 1.17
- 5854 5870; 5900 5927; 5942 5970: 0.00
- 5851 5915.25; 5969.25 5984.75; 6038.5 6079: -0.50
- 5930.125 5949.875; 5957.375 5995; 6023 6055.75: -0.47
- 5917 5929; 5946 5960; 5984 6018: 0.44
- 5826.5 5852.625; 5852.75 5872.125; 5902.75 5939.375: 0.51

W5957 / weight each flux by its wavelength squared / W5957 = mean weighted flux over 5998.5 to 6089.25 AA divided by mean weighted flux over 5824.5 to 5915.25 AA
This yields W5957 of 1.1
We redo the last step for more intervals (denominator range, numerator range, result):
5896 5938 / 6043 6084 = 1.08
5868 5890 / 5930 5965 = 1.07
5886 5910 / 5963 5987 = 1.20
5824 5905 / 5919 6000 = 1.08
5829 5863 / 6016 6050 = 1.02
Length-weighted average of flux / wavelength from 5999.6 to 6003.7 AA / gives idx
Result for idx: 13.6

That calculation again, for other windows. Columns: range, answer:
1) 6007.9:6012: 13.1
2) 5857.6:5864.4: 12.8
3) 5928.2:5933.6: 13.1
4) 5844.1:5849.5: 13.9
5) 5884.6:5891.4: 10.4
